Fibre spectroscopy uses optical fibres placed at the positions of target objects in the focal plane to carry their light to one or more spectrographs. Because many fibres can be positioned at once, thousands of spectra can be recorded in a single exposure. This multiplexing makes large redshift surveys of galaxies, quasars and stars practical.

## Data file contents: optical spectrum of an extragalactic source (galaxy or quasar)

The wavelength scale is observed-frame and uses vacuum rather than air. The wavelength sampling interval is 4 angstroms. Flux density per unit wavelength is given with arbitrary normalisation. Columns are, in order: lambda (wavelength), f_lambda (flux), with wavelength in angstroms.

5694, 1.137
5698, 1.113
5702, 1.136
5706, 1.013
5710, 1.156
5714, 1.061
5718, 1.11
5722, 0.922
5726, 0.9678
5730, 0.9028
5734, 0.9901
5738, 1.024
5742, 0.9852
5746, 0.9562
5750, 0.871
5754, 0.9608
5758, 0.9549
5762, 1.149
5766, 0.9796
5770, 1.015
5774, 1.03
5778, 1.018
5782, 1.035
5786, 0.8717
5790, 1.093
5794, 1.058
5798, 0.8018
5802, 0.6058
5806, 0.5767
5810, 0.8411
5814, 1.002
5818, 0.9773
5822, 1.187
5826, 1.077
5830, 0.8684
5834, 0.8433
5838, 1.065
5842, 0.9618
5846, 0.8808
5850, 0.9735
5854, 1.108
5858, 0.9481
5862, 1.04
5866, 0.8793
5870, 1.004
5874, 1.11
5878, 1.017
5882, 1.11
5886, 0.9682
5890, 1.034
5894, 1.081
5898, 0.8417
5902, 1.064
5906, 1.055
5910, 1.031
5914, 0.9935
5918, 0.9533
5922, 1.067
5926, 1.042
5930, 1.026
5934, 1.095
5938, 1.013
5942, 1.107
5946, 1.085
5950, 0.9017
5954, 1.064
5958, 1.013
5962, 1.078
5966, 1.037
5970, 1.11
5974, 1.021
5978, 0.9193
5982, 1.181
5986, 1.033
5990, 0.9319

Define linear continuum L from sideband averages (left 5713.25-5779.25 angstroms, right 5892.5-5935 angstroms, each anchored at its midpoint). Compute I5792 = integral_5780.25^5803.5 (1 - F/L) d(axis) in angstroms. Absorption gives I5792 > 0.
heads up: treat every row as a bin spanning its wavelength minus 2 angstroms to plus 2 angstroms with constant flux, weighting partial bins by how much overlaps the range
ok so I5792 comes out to 1.95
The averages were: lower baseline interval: 0.992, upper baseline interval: 1.02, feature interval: 0.916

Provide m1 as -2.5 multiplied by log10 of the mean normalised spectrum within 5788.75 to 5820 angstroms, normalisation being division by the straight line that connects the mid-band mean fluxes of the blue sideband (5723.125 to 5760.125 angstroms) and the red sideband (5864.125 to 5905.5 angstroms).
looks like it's 0.14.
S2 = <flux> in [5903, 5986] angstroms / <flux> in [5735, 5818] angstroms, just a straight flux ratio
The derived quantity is 1.10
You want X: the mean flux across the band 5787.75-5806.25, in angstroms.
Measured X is 0.851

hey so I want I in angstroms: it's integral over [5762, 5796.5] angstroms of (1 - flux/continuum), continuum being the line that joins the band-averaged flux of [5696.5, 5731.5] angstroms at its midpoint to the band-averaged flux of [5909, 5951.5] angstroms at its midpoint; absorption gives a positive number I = 0.7 angstroms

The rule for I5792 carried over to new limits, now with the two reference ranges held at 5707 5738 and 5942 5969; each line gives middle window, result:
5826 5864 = 2.1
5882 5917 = 0.7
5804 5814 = 2.5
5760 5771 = -0.3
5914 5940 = 0.2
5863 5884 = 0.1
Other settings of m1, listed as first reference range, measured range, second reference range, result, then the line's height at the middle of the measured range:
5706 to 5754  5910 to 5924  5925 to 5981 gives 0.025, 1.03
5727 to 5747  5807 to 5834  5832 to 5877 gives 0.016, 0.98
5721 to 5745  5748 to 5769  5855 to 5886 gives -0.010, 0.976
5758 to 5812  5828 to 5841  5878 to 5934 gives 0.046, 0.968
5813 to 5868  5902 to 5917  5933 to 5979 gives -0.010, 1.02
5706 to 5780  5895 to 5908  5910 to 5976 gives 0.039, 1.03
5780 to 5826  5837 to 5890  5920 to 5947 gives -0.021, 0.986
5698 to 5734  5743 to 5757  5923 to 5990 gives 0.112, 1.04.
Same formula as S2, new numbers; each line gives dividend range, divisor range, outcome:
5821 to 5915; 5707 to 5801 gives 1.01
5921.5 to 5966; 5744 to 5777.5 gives 1.05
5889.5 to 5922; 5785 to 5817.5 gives 1.17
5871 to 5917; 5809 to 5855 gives 1.04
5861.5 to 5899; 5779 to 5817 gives 1.15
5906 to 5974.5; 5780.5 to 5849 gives 1.12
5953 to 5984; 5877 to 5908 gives 1.03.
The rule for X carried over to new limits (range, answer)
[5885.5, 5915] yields 1.01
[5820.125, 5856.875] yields 0.994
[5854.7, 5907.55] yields 1.01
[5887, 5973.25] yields 1.03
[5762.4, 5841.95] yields 0.949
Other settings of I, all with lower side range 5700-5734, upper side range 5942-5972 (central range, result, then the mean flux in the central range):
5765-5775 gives 0.2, 1.01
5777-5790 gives 0.6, 0.99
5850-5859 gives 0.1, 1.02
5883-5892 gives 0.2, 1.01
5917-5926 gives 0.2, 1.02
